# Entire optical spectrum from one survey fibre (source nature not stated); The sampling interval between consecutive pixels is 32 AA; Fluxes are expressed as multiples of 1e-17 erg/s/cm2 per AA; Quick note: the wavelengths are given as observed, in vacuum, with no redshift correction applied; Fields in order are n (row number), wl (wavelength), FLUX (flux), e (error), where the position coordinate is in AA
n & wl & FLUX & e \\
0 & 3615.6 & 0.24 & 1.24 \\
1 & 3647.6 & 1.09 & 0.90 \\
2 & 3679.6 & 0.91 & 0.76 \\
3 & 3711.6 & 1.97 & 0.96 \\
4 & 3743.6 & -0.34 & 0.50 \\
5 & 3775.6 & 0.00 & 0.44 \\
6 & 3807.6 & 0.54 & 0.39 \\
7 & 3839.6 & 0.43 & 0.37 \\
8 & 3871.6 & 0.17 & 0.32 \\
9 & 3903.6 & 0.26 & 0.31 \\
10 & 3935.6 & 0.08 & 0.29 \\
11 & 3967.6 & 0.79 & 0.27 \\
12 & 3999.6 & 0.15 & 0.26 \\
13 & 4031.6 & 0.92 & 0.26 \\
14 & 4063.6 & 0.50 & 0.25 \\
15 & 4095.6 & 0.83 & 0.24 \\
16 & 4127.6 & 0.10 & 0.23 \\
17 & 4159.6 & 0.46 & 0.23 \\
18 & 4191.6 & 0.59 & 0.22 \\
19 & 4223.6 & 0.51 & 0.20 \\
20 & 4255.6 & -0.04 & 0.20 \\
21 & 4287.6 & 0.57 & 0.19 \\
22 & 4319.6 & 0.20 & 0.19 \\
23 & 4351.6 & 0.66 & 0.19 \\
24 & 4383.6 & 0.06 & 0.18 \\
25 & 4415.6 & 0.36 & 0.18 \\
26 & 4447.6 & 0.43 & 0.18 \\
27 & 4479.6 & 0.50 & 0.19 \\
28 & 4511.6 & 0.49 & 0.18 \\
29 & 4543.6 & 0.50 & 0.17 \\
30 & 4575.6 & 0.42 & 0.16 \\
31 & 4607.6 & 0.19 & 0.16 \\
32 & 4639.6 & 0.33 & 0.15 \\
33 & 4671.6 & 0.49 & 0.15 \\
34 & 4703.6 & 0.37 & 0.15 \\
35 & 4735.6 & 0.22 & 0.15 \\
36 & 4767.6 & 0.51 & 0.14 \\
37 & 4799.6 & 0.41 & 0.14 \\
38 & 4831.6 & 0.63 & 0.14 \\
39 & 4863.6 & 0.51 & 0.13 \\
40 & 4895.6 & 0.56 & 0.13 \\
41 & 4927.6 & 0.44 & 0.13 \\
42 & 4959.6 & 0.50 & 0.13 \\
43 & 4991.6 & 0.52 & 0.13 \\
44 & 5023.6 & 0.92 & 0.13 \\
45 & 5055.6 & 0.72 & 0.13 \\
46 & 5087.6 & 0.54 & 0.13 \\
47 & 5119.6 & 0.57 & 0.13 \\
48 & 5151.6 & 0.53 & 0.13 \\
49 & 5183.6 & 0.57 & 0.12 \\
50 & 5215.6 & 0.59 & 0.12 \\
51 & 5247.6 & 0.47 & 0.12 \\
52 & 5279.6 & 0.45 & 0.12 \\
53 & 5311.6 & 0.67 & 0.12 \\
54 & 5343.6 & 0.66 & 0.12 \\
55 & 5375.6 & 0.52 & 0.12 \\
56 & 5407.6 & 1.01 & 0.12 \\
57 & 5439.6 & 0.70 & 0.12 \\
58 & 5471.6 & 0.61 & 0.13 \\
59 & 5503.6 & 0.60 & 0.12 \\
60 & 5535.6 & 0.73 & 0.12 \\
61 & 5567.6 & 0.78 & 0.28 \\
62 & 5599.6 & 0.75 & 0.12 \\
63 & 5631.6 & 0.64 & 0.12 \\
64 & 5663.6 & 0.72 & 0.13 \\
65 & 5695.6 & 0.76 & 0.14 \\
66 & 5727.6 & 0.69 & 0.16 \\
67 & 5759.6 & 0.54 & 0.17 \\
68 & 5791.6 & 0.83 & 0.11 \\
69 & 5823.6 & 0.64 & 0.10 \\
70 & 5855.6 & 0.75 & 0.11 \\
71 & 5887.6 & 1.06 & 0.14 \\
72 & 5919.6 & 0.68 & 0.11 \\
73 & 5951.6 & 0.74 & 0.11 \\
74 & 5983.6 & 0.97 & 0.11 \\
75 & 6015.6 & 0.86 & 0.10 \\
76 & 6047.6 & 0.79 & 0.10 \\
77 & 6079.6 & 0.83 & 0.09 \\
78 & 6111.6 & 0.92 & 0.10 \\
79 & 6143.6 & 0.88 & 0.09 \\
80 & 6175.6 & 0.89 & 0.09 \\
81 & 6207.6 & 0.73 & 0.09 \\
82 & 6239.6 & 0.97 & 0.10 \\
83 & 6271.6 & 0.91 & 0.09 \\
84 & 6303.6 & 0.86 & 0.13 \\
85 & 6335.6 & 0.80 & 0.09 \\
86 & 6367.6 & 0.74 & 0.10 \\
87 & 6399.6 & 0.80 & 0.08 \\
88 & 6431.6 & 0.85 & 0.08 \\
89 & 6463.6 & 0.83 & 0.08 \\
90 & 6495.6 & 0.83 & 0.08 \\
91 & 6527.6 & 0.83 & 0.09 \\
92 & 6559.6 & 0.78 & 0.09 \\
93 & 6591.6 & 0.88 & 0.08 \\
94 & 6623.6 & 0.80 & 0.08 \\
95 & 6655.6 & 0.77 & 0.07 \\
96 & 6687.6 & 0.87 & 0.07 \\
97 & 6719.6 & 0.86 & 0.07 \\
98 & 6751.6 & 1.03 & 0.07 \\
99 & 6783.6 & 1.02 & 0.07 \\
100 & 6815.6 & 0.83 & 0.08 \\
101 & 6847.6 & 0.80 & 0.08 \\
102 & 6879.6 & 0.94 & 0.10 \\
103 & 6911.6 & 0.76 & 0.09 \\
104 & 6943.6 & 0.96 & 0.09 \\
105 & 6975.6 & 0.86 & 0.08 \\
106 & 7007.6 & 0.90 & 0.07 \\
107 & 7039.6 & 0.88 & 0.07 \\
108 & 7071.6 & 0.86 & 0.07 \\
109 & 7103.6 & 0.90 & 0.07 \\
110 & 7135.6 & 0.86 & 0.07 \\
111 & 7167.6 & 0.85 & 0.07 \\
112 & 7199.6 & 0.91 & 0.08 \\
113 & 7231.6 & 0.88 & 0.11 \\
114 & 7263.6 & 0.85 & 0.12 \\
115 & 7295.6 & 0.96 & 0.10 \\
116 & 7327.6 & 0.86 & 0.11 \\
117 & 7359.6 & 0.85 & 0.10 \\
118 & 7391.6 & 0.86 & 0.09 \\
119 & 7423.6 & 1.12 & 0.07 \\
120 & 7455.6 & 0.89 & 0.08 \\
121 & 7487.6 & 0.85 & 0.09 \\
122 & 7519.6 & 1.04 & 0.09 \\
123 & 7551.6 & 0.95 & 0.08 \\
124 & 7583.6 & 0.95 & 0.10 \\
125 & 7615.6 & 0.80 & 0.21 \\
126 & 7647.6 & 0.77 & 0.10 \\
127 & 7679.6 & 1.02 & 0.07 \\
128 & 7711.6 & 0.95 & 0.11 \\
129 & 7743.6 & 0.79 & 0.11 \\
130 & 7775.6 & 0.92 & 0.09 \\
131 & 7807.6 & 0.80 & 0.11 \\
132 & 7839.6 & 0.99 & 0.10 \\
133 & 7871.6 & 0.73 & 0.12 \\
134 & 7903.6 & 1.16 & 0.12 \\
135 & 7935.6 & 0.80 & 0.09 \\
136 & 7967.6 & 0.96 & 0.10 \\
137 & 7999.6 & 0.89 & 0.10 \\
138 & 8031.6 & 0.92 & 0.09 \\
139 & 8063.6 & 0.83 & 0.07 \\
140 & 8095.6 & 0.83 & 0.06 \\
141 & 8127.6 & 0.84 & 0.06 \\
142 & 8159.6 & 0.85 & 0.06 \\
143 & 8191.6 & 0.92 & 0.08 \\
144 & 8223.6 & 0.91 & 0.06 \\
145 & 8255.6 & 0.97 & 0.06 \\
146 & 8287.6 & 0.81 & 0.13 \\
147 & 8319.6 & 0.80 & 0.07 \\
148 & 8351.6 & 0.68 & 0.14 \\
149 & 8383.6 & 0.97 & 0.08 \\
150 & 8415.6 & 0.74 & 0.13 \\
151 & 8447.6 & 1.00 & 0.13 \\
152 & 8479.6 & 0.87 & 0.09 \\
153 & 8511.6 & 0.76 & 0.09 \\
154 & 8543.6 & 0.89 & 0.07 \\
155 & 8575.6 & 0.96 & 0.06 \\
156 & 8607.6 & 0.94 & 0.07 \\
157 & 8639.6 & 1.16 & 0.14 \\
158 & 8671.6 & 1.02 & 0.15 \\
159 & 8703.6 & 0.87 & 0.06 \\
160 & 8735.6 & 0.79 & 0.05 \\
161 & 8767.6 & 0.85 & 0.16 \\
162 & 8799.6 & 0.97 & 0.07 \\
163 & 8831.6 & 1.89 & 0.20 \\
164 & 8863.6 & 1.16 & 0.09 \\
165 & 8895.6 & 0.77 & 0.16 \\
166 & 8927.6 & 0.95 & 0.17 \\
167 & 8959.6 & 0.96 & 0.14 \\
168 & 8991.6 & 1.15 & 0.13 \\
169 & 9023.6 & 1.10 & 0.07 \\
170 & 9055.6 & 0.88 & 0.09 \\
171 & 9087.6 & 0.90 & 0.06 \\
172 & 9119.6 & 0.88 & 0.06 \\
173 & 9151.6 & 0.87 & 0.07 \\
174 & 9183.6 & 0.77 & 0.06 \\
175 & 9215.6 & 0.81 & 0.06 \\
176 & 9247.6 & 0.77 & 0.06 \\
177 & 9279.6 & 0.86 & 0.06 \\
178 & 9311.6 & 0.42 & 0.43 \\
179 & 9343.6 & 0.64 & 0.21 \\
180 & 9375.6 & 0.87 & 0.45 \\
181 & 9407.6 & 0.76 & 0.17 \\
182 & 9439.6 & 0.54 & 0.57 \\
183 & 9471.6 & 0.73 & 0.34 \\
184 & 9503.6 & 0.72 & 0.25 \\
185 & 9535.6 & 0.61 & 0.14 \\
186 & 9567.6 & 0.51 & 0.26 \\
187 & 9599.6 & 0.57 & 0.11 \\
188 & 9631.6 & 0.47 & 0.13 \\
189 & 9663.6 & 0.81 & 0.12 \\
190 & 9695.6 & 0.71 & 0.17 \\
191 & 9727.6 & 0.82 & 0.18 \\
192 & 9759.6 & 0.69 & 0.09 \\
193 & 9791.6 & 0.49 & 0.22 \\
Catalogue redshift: 0.34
